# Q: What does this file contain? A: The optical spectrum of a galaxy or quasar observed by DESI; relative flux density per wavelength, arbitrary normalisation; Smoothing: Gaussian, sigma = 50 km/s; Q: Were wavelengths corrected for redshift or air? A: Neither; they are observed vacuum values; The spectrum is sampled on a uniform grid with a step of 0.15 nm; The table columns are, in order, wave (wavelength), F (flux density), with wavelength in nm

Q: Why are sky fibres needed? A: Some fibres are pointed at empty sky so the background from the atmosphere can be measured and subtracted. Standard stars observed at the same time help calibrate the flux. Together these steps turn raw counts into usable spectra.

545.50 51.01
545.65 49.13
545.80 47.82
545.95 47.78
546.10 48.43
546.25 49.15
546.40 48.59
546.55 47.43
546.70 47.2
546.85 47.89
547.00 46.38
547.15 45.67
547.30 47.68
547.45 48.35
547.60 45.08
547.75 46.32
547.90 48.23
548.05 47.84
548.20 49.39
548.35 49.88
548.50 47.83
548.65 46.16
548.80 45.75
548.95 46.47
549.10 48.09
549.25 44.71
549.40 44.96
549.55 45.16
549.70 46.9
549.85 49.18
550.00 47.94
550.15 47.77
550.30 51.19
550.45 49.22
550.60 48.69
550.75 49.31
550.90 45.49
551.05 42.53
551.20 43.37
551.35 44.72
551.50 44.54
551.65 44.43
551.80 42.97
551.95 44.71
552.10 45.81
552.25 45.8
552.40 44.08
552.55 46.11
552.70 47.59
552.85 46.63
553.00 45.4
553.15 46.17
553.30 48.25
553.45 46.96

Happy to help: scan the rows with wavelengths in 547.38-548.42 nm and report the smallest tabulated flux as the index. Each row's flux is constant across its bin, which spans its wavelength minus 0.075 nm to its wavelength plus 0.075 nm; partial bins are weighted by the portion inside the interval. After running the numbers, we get 45.08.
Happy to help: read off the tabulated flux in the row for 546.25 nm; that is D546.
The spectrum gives 49.15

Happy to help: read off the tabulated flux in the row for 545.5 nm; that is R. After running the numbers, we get 51.01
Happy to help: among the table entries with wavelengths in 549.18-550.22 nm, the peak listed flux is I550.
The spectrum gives 49.18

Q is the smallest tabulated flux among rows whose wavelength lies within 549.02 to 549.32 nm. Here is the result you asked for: 44.71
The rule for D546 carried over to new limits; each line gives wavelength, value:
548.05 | 47.84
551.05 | 42.53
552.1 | 45.81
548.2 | 49.39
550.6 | 48.69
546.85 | 47.89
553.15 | 46.17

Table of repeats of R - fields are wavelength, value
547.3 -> 47.68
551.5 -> 44.54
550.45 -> 49.22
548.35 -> 49.88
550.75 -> 49.31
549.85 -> 49.18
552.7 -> 47.59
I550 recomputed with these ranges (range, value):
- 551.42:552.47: 45.81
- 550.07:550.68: 51.19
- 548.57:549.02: 46.47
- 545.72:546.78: 49.15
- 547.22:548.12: 48.35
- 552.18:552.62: 46.11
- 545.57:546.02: 49.13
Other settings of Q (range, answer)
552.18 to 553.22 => 44.08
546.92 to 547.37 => 45.67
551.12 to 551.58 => 43.37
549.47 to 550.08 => 45.16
